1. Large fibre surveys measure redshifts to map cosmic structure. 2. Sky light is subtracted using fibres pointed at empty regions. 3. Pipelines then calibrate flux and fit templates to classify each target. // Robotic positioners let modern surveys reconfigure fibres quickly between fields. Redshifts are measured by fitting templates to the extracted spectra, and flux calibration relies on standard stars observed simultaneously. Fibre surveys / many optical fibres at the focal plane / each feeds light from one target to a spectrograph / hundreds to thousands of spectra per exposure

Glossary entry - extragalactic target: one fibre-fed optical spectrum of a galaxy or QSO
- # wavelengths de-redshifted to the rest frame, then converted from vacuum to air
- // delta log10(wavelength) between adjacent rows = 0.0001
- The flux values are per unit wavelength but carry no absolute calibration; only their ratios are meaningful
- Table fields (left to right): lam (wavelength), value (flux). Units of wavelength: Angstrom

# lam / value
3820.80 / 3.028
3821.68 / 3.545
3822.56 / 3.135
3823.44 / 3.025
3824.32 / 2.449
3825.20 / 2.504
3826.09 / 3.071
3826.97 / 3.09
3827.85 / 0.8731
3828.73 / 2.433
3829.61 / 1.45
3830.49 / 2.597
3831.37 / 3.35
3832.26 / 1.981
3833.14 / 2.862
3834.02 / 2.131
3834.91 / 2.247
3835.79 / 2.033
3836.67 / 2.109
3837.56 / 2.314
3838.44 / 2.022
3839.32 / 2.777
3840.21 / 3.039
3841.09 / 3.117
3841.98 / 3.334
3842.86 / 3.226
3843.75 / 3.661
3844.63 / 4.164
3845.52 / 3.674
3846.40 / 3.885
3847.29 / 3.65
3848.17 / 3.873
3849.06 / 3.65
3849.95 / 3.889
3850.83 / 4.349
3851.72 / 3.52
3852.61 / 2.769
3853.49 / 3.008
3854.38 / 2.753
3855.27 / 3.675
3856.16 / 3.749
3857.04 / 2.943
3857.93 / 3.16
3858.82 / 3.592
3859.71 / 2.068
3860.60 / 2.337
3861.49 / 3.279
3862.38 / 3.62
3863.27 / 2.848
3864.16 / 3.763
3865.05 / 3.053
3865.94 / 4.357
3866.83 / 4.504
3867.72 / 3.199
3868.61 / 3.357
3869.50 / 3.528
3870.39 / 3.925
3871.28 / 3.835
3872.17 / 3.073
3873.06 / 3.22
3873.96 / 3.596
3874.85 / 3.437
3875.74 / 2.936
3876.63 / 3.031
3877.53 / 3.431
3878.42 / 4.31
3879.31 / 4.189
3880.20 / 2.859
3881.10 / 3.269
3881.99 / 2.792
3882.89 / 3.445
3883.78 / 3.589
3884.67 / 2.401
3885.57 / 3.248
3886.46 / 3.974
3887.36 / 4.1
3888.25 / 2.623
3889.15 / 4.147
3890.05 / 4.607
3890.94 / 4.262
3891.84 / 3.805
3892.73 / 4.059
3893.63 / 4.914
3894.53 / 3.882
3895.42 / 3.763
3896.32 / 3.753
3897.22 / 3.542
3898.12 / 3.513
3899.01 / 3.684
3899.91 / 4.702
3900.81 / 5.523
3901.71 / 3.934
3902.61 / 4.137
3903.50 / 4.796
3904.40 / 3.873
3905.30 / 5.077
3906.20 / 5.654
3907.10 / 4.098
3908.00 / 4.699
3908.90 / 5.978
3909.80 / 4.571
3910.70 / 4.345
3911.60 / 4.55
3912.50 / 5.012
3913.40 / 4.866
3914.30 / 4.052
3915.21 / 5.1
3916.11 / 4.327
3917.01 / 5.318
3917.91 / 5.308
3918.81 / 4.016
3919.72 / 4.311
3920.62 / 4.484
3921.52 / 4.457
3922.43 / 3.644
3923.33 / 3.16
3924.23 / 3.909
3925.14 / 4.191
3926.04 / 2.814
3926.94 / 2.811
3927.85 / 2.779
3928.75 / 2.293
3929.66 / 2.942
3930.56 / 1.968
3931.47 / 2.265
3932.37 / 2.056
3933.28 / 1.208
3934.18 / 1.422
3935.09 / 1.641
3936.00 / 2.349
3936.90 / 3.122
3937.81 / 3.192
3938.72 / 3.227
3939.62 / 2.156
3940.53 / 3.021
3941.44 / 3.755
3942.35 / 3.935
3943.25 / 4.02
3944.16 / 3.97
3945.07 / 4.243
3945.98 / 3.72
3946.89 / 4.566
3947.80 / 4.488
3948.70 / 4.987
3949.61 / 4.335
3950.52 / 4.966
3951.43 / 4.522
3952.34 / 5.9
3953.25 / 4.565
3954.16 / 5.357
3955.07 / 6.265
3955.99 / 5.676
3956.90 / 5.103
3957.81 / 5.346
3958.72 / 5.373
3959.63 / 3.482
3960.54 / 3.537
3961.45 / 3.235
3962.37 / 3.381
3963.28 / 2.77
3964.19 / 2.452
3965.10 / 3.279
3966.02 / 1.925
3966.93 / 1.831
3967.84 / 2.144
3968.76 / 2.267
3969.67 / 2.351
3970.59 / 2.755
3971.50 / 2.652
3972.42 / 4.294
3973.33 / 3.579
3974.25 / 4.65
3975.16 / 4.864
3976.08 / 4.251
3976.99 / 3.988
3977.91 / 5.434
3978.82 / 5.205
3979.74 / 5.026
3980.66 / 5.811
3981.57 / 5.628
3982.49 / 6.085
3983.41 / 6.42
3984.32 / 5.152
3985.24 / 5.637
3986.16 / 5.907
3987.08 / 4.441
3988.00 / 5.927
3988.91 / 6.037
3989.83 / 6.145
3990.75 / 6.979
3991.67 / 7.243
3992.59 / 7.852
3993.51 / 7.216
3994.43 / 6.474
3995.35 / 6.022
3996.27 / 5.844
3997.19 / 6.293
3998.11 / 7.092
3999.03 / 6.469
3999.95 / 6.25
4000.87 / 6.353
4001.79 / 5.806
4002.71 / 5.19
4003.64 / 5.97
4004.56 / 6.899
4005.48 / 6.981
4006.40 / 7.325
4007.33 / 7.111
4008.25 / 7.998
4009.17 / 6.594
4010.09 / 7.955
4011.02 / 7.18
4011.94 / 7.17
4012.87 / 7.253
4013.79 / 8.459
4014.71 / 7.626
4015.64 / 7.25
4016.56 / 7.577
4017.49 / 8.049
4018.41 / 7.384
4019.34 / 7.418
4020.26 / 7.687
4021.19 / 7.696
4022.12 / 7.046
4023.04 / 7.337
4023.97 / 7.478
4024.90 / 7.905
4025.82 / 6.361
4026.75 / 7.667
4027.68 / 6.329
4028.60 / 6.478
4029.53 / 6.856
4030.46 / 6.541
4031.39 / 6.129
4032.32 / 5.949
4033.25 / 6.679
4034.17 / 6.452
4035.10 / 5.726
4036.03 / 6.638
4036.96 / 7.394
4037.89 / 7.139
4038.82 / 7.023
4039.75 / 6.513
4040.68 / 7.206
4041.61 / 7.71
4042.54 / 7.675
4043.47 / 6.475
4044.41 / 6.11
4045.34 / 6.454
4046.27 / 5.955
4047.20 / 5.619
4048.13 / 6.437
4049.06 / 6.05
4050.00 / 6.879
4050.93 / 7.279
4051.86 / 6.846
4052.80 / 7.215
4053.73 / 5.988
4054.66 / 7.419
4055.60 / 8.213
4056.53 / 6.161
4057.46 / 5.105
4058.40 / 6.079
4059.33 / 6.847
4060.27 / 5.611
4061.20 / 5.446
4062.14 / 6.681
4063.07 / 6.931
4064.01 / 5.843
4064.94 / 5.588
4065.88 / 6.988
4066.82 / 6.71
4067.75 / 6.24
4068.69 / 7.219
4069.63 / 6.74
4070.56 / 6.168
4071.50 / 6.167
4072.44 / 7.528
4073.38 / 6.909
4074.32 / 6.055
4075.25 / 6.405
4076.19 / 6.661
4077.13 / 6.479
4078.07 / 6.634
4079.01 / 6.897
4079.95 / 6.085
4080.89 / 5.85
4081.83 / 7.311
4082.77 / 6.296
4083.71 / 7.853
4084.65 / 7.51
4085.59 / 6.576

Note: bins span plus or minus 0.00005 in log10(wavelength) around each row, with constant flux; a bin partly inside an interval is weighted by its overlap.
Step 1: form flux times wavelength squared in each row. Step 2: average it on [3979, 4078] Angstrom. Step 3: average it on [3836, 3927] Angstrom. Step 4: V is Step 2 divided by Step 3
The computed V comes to 1.90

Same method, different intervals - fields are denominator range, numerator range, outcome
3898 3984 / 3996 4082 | 1.77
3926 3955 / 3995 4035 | 2.09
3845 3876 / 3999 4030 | 2.24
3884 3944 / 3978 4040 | 1.86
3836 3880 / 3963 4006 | 1.63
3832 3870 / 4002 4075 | 2.34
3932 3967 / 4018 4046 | 1.93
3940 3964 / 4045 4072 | 1.55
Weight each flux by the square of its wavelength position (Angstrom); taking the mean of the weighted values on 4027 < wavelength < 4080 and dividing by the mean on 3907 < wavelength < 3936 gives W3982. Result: 1.91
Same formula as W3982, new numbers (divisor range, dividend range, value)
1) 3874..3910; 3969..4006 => 1.48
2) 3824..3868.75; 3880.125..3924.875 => 1.41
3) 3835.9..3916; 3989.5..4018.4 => 1.99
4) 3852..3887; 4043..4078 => 2.13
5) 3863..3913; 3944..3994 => 1.24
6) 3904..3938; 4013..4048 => 1.97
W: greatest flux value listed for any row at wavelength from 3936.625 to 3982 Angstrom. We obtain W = 6.265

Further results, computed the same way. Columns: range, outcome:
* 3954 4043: 8.459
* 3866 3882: 4.504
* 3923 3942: 4.191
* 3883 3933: 5.978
